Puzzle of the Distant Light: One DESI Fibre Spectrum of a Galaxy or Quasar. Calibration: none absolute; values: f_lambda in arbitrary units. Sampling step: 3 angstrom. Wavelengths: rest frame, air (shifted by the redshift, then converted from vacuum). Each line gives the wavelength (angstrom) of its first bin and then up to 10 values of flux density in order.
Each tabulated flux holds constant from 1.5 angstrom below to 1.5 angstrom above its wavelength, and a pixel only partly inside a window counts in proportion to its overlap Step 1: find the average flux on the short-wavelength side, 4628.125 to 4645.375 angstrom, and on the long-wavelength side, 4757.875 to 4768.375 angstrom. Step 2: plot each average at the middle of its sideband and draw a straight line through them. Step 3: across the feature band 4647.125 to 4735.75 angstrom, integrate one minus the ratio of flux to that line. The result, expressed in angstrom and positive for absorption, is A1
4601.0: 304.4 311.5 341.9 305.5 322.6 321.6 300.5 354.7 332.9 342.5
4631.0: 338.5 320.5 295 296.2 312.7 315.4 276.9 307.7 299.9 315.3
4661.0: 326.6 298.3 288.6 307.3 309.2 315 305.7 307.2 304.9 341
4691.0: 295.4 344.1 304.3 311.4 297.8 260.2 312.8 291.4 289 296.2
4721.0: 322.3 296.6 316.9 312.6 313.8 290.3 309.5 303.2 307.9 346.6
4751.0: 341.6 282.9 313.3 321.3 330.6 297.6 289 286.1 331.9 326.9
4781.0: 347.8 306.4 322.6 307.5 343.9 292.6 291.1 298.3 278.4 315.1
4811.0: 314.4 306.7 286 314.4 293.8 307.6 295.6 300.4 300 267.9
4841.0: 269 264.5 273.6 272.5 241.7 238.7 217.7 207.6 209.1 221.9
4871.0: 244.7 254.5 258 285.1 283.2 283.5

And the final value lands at 2.54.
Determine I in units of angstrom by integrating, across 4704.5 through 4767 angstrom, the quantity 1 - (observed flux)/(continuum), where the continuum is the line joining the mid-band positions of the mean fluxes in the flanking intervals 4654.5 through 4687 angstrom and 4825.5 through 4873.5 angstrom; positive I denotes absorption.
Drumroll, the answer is -4.0 angstrom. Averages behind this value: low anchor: 308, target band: 308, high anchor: 257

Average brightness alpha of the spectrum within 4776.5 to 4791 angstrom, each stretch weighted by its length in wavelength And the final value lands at 323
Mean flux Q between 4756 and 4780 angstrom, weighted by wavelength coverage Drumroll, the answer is 313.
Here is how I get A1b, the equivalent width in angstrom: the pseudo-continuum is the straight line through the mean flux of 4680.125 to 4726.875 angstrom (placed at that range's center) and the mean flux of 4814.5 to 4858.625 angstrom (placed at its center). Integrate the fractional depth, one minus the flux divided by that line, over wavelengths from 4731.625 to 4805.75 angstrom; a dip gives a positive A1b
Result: -4.8 angstrom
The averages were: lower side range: 305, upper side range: 279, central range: 312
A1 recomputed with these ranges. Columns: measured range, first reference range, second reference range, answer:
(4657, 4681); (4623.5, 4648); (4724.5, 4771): 0.6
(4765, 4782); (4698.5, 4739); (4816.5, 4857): -1.2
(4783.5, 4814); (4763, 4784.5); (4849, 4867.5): -1.9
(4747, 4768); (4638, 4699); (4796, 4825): -1.0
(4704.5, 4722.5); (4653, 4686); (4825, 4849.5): 0.3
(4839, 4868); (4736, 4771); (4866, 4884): 2.5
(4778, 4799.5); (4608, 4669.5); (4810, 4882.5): -2.8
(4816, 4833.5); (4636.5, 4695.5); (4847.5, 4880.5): -3.2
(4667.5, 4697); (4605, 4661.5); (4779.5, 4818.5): 0.1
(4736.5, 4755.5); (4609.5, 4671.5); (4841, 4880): -2.3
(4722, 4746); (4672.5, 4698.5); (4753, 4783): 0.5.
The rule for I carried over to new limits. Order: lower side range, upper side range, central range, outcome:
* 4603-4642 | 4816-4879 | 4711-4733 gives -0.63 angstrom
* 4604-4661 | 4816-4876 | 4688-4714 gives -0.37 angstrom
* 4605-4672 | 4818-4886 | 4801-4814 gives -1.27 angstrom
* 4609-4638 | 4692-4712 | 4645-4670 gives 0.94 angstrom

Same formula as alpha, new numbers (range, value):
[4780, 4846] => 301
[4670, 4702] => 313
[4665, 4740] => 306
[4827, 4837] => 298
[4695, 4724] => 299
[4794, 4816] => 300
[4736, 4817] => 311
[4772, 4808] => 312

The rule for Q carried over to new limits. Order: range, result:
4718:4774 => 310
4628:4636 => 330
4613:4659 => 316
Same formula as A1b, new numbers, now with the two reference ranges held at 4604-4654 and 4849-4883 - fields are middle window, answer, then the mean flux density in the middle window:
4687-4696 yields -0.8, 325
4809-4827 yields -3.2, 304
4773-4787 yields -2.9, 326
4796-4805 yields -1.0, 292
